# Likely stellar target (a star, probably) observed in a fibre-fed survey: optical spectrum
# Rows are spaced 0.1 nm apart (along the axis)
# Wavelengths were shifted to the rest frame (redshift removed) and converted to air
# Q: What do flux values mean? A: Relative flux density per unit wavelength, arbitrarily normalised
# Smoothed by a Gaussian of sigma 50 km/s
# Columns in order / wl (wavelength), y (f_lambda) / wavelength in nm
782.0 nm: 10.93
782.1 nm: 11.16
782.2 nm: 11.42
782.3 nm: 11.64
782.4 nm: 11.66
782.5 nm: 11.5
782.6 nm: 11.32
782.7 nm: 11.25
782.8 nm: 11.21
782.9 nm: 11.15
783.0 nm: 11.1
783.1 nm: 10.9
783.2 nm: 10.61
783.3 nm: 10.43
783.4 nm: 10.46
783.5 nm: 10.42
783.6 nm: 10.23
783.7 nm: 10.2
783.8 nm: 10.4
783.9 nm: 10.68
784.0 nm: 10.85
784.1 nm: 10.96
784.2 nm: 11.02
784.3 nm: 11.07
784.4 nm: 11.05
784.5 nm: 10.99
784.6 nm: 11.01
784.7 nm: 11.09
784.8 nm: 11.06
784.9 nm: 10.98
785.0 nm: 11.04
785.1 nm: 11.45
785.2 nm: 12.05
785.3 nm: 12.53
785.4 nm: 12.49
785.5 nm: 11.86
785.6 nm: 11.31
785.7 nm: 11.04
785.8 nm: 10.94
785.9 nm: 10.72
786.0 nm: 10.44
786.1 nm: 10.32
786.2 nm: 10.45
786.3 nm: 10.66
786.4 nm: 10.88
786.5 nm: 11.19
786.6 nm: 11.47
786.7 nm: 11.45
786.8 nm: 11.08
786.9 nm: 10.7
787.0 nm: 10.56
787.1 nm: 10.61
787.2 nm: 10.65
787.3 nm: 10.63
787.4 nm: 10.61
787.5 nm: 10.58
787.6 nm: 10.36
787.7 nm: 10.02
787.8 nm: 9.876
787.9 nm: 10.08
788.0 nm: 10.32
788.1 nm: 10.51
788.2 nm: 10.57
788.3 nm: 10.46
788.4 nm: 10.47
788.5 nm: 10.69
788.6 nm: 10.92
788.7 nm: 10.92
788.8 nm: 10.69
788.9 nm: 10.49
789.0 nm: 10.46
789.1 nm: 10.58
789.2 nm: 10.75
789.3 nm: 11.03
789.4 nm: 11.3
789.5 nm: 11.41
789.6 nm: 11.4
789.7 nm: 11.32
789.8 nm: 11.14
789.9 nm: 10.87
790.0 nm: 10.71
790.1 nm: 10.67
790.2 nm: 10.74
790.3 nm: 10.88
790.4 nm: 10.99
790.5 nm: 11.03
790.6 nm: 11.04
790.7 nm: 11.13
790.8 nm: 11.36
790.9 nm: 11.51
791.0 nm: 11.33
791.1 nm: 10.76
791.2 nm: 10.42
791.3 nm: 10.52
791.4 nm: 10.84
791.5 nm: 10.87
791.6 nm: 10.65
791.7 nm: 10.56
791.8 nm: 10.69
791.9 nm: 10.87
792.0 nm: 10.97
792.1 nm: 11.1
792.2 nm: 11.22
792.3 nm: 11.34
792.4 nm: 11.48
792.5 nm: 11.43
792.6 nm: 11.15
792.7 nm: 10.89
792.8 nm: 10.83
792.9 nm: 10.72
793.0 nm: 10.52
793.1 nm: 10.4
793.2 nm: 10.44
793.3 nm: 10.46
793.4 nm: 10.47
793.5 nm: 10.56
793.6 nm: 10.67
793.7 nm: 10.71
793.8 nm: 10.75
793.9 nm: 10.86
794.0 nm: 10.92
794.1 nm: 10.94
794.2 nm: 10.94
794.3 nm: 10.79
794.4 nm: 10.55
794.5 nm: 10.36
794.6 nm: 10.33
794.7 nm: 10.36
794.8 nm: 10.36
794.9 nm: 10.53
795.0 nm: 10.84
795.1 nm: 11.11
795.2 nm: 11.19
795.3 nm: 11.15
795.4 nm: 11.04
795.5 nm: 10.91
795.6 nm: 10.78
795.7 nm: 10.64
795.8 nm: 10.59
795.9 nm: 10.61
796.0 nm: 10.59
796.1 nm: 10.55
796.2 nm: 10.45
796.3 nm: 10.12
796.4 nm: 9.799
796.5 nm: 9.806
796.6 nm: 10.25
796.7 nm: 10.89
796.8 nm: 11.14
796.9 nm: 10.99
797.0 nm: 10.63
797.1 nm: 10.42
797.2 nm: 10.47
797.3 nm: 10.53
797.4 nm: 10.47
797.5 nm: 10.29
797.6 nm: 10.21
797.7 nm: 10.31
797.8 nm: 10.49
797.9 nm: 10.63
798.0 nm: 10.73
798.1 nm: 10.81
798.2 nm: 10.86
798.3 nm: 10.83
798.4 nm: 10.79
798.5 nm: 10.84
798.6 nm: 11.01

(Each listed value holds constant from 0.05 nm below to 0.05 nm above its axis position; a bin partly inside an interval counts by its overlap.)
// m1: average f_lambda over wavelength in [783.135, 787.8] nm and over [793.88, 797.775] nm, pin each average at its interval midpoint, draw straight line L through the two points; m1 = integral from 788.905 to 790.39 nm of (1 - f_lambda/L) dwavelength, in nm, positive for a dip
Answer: -0.02 nm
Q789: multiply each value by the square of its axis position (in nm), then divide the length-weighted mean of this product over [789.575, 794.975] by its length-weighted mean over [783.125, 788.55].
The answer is 1.02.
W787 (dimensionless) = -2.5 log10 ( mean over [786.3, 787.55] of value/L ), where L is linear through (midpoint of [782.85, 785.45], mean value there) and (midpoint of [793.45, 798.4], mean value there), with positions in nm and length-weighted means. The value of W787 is 0.01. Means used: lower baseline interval 11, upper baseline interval 10.6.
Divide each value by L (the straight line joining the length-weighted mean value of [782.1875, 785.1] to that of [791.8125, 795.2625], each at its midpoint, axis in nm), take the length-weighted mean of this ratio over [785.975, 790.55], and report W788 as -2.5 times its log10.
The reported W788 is 0.01 mag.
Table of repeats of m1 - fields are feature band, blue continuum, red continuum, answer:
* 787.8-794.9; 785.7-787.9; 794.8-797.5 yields -0.10 nm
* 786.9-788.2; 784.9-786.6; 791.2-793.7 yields 0.08 nm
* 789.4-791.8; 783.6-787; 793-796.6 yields -0.04 nm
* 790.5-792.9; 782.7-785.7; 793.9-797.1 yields -0.05 nm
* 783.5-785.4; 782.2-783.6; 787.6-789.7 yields -0.02 nm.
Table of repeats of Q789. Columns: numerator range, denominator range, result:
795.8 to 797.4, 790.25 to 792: 0.97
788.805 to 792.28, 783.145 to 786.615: 1.01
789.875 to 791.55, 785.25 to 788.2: 1.02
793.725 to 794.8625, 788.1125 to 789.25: 1.02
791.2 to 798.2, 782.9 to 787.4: 1.00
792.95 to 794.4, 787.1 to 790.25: 1.01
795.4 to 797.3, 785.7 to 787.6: 1.00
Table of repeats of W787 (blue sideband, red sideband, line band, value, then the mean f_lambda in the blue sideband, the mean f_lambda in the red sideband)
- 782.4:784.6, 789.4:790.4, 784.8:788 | 0.00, 10.9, 11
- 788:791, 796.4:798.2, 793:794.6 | 0.00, 10.9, 10.5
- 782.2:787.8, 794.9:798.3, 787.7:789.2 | 0.04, 11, 10.6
